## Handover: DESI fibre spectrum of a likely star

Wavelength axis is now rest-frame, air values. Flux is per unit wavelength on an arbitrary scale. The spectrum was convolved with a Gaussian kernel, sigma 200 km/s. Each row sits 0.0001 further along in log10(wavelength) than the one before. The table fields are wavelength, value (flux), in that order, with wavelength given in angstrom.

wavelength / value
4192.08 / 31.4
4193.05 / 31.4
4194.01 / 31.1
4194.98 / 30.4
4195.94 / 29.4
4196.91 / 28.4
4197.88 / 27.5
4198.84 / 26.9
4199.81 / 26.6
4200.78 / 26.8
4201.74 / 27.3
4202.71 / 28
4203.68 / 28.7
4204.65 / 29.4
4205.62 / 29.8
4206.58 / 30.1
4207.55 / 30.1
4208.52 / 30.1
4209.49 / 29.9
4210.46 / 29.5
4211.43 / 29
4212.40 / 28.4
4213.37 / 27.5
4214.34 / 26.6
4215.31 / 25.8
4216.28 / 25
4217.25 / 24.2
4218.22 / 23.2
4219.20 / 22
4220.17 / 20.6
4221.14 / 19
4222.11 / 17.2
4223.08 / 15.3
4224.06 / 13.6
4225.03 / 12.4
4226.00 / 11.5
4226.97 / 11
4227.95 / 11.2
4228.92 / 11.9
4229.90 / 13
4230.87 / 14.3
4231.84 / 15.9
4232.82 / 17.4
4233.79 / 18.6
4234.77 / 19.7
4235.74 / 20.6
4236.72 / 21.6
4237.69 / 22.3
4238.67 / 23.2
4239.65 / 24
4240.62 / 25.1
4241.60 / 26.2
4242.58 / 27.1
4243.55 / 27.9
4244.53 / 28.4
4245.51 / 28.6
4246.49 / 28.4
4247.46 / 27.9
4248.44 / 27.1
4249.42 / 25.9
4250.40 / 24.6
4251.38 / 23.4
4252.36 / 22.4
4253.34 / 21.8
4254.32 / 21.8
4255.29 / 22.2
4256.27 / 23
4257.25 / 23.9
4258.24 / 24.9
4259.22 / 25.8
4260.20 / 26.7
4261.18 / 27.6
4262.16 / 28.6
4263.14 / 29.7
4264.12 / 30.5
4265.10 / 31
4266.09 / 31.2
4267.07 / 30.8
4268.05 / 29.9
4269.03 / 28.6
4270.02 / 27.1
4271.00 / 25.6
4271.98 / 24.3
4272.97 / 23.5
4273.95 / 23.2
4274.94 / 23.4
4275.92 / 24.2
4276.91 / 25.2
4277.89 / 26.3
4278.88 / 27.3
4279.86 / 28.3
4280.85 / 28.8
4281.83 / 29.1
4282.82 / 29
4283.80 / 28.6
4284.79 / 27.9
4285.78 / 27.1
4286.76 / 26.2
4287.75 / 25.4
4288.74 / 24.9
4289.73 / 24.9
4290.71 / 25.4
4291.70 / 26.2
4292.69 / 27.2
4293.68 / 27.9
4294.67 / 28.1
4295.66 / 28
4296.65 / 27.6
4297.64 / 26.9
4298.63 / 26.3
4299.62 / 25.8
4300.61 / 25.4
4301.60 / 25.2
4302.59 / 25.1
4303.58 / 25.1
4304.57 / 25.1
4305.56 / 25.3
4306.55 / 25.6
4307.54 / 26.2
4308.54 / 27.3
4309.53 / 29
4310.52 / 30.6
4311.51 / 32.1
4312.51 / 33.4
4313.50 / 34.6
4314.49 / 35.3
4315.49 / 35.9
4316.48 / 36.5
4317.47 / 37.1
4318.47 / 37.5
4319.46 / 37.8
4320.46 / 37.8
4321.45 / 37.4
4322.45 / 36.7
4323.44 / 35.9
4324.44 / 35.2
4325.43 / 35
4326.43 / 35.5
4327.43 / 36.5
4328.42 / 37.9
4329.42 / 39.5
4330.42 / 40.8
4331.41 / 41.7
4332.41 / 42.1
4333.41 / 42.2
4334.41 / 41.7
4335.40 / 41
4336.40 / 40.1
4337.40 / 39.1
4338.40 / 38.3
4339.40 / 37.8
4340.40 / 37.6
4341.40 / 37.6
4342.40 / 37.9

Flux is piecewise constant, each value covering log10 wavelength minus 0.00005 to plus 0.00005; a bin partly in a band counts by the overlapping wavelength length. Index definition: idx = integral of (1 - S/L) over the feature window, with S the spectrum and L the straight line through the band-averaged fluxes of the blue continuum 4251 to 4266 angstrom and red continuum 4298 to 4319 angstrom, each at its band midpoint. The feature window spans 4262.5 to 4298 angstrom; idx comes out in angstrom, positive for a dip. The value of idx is 0.3 angstrom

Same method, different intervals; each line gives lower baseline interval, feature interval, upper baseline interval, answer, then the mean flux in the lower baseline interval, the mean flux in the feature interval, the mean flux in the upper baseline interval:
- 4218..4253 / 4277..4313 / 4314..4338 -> 5.5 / 20.6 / 27.2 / 38.2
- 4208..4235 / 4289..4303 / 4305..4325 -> 1.9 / 20.1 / 26.4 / 33.4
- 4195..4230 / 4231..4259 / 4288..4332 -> 2.8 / 23.7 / 23.6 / 31.3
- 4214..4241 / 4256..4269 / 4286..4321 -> -2.5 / 18.7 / 28.1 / 29.1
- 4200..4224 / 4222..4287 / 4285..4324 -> 9.1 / 25.8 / 23.8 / 29.6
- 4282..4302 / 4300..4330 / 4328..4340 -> 1.5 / 26.7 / 32.6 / 40.2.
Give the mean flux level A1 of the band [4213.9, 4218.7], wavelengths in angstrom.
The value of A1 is 25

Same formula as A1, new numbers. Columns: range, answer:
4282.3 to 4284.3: 28.8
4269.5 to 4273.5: 25.1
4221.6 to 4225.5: 14.7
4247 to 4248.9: 27.5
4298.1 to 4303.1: 25.6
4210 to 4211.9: 29.2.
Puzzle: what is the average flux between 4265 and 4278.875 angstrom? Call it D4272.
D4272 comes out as 26.6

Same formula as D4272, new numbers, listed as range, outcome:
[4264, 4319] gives 28.1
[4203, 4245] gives 22.3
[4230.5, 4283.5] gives 25.3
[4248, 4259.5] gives 23.8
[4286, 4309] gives 26.1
